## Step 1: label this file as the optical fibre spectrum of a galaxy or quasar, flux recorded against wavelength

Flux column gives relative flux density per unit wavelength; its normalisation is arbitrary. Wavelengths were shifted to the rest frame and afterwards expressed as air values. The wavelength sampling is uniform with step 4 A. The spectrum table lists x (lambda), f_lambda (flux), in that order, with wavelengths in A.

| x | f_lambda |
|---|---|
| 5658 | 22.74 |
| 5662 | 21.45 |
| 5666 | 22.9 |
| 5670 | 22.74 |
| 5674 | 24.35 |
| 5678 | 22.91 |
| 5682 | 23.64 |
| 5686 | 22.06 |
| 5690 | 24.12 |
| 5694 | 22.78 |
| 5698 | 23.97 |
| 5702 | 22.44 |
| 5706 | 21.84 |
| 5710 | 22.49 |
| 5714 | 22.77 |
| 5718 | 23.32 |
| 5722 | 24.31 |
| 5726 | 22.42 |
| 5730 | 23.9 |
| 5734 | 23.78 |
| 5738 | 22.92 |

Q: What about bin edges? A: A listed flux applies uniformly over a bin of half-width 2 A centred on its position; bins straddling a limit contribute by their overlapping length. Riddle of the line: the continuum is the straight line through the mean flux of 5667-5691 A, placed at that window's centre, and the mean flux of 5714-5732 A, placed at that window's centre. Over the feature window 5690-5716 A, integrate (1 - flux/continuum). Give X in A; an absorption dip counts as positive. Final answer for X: 0.6 A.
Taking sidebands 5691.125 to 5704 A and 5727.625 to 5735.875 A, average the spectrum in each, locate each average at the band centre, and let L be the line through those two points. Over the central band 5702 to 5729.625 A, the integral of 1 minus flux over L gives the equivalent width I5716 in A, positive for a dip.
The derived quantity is 0.69 A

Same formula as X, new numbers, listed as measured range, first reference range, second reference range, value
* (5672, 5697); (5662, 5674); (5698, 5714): -0.7 A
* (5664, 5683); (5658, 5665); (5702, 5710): -1.1 A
